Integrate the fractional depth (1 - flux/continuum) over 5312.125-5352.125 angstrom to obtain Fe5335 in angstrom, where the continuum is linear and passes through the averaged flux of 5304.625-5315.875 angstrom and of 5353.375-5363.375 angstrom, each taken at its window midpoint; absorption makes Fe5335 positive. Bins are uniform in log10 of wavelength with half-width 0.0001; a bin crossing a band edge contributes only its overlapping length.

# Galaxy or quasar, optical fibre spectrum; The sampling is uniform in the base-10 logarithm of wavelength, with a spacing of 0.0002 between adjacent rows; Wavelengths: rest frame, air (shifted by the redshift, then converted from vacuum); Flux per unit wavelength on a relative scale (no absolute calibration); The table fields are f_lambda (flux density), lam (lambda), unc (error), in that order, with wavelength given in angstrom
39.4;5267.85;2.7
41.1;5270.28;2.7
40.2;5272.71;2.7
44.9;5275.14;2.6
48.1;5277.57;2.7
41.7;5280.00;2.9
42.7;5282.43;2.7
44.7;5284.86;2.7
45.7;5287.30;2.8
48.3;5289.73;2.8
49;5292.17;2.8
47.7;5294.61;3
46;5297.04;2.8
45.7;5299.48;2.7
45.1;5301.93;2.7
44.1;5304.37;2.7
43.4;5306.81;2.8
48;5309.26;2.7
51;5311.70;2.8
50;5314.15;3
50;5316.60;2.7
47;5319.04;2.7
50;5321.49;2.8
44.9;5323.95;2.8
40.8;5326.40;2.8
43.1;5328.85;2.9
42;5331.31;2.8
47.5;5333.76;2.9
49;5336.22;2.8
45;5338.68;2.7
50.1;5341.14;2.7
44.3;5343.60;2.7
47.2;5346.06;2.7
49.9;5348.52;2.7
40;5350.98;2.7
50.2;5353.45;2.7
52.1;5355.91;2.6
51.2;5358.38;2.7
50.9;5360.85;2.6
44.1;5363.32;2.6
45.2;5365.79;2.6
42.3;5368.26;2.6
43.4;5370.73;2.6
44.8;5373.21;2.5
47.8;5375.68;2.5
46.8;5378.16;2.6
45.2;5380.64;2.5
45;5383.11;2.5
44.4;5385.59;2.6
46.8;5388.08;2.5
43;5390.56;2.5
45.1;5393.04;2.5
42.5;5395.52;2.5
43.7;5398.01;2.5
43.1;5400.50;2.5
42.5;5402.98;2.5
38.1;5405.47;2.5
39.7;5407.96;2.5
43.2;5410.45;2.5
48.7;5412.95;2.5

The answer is 2.07 angstrom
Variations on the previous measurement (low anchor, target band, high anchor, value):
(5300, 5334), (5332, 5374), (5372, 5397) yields -1.1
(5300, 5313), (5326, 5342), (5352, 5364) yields 0.9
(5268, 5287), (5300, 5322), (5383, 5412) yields -2.2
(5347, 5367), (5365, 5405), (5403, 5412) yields -0.3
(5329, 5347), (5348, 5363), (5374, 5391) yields -0.9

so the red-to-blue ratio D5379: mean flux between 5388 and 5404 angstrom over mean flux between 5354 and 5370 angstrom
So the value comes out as 0.92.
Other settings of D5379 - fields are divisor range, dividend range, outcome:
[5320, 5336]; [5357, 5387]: 1.02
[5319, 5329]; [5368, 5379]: 1.00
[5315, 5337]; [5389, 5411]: 0.92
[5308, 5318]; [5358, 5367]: 0.96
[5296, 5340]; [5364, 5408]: 0.95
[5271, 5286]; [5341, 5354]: 1.07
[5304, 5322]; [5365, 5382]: 0.94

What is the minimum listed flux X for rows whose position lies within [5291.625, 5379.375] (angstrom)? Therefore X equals 40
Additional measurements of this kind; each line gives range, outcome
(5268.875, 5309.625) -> 40.2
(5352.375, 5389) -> 42.3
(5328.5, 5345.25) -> 42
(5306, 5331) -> 40.8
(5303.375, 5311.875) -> 43.4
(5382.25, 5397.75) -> 42.5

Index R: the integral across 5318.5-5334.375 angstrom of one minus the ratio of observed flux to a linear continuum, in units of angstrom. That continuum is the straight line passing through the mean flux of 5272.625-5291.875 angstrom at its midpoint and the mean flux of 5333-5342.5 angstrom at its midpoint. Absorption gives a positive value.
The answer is 0.80 angstrom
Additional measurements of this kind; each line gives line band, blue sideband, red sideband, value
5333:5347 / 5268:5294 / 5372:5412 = -0.95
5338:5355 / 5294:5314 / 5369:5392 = -0.39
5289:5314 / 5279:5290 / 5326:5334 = -1.72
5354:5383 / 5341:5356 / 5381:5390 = -0.37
